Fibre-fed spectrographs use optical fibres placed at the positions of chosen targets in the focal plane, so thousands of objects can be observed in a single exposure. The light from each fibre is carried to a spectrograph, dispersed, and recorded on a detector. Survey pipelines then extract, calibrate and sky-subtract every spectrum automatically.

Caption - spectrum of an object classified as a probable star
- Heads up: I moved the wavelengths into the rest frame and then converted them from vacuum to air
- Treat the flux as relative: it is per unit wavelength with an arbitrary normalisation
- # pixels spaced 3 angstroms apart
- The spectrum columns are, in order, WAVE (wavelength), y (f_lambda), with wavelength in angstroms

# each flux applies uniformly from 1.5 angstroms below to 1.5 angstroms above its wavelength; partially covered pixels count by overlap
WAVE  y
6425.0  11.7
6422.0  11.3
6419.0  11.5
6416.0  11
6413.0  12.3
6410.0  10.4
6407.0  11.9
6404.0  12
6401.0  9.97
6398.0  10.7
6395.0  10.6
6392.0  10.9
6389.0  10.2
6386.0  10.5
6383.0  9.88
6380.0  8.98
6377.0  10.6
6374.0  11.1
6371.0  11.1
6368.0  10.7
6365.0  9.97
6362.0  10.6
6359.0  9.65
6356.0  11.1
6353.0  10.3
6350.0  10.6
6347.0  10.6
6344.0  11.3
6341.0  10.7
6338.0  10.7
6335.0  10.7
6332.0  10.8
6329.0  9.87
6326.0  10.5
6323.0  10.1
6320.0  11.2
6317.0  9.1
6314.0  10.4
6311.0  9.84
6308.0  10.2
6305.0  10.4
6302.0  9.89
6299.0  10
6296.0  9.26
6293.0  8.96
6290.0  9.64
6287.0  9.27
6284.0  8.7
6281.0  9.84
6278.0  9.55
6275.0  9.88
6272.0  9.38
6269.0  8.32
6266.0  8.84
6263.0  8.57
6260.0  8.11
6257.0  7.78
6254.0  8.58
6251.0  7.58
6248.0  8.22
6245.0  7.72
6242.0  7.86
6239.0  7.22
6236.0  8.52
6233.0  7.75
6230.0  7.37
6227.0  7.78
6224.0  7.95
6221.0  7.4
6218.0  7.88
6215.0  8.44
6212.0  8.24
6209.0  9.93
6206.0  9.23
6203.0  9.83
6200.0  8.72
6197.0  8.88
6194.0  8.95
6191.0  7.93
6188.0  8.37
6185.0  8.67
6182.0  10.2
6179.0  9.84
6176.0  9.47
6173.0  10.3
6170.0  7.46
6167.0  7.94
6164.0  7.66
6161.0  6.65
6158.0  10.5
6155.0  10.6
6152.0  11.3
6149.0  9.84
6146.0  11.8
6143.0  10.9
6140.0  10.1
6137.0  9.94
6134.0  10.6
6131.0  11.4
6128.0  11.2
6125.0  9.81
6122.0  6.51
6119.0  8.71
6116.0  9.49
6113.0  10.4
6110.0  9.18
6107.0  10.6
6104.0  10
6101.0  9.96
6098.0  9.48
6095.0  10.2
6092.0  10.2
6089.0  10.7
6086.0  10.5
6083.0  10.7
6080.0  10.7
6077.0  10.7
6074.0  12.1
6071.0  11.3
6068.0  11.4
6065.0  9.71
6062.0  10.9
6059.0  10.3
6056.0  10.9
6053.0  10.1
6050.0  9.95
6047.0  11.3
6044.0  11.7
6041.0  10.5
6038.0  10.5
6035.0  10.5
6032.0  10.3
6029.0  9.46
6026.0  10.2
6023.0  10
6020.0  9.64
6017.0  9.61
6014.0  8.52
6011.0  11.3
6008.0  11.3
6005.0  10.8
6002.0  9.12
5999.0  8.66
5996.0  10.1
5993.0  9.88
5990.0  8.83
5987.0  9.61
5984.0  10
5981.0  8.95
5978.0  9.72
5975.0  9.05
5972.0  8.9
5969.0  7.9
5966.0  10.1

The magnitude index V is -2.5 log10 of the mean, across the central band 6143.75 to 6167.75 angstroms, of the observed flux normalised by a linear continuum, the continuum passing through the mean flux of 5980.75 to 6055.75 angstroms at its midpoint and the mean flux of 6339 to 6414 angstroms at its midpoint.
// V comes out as 0.07 mag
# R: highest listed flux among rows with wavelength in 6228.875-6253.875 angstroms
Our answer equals 8.52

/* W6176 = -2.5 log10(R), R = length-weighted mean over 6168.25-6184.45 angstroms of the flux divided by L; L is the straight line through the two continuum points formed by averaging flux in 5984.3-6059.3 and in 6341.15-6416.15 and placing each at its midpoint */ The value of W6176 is 0.107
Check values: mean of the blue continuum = 10.1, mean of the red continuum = 10.7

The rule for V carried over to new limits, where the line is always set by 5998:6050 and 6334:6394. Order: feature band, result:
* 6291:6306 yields 0.08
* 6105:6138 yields 0.05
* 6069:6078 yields -0.12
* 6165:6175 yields 0.20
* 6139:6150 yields -0.04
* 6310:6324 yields 0.03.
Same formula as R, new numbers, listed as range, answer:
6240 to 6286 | 9.88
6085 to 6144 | 11.4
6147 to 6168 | 11.3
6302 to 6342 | 11.2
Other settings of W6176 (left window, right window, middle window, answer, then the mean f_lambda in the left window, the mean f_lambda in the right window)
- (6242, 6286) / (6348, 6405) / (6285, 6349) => -0.07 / 8.63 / 10.5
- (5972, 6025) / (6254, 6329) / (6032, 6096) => -0.11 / 9.69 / 9.48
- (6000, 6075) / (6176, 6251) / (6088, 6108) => -0.04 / 10.4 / 8.46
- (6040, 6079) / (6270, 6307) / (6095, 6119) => 0.08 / 10.8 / 9.56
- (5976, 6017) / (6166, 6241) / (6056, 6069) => -0.13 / 9.74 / 8.57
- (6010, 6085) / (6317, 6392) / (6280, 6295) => 0.13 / 10.5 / 10.5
